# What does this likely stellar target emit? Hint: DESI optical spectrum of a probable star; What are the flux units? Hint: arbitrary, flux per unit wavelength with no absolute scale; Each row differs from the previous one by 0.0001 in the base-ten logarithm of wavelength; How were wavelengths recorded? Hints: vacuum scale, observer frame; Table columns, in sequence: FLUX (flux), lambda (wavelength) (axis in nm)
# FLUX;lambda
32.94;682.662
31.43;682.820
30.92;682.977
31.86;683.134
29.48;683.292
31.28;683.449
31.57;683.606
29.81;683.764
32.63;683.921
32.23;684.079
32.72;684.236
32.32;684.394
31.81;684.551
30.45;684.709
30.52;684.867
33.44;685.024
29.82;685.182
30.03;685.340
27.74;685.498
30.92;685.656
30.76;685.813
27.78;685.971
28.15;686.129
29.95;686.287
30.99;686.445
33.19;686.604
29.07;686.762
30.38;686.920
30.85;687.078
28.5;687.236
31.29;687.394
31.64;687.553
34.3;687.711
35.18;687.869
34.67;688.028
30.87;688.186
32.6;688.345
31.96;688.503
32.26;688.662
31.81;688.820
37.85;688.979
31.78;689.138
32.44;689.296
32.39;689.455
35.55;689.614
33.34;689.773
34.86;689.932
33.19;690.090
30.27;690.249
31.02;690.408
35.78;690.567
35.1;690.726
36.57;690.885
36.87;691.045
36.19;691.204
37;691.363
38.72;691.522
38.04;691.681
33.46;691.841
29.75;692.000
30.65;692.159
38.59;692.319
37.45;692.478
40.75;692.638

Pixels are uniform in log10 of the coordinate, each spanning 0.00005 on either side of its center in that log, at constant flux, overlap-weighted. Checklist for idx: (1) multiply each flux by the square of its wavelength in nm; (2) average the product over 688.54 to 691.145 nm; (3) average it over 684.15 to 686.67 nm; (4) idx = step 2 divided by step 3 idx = 1.12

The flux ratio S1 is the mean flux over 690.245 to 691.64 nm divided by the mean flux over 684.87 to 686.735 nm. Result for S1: 1.18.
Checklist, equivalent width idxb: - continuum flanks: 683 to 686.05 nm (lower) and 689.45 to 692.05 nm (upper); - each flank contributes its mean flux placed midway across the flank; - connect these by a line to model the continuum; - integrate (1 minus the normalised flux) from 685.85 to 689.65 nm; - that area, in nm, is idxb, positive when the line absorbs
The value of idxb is 0.12 nm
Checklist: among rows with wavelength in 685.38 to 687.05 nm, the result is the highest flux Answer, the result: 33.19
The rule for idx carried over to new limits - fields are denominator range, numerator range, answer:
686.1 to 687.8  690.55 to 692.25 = 1.16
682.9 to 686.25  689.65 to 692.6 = 1.16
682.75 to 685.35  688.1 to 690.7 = 1.07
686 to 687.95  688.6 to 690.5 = 1.07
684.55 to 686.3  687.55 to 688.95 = 1.11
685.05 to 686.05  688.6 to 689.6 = 1.13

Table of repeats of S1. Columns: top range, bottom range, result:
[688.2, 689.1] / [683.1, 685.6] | 1.06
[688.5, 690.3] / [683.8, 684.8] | 1.04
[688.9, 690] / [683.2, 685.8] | 1.10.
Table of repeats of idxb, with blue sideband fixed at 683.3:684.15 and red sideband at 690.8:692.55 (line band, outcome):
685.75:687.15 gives 0.12 nm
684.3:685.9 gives 0.07 nm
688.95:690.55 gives 0.07 nm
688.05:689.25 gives 0.04 nm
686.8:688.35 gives 0.07 nm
